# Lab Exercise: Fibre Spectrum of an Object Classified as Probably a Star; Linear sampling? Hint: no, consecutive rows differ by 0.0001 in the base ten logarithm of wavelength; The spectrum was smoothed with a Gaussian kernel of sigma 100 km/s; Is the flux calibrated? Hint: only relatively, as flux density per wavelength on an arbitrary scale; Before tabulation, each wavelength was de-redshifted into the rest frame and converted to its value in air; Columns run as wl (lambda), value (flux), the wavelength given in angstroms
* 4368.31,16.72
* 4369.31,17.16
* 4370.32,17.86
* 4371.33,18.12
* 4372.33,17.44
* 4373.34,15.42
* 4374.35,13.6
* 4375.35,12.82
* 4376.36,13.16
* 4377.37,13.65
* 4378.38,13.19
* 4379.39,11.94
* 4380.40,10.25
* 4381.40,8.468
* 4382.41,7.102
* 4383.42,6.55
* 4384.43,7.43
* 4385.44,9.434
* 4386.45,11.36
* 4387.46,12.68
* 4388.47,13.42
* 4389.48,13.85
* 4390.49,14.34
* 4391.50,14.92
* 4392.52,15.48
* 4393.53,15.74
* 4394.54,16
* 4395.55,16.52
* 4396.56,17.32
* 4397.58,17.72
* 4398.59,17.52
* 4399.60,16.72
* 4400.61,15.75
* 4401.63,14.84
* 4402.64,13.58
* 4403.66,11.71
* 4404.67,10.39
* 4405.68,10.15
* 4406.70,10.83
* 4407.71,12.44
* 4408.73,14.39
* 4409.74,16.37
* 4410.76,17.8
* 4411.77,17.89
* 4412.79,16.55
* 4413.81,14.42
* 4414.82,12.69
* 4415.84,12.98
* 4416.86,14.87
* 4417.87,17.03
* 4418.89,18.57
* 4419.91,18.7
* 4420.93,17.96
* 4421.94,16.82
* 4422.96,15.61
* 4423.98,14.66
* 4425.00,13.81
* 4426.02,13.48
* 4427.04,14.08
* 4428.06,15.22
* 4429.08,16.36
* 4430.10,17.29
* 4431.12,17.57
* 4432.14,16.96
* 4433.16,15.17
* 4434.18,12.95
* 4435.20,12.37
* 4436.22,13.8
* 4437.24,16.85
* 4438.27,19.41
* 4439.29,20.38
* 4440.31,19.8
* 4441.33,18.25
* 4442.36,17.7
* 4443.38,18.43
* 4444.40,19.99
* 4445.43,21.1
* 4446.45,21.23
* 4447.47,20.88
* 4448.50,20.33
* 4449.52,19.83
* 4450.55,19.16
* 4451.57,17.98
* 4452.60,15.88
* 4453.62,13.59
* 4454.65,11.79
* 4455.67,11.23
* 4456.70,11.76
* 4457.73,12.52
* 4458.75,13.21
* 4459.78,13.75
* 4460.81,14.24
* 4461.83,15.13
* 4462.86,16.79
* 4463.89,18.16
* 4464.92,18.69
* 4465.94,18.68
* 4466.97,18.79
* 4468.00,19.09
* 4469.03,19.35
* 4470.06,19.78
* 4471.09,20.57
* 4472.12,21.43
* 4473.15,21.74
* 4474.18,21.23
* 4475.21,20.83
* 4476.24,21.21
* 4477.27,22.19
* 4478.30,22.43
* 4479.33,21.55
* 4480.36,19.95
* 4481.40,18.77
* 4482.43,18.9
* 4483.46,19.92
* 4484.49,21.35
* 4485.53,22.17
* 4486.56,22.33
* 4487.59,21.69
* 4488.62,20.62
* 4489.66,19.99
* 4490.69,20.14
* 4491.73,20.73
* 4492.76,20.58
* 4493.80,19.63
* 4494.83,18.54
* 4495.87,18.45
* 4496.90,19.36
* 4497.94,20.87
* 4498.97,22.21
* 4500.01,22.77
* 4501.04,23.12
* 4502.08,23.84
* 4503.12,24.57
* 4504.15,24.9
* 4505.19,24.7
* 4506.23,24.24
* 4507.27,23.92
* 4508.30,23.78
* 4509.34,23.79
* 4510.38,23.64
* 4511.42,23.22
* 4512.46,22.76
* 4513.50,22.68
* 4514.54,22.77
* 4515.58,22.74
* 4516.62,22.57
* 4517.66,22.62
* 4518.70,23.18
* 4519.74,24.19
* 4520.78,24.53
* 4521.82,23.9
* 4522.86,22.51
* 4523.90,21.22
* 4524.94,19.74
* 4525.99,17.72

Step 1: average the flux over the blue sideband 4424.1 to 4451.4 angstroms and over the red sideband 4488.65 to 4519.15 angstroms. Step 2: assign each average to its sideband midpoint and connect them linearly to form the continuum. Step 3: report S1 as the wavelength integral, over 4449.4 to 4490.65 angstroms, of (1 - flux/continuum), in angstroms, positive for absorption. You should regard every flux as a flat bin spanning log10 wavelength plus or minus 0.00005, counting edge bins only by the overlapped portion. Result 2.8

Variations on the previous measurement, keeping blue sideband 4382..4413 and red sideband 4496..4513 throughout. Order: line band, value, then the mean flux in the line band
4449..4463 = 3.06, 14.7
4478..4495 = 0.77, 20.6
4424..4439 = 1.18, 15.4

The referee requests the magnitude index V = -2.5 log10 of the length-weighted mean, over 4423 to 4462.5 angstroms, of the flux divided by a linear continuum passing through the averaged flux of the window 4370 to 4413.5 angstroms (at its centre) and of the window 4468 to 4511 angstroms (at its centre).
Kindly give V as 0.09 mag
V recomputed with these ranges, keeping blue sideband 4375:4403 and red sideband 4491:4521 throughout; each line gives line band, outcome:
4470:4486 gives -0.03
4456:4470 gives 0.18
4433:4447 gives -0.02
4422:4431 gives 0.07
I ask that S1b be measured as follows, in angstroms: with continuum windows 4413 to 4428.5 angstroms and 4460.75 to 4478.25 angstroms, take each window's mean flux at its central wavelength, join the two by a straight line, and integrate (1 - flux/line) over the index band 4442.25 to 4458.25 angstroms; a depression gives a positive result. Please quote 0.7 angstroms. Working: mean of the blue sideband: 15.4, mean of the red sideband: 19.5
